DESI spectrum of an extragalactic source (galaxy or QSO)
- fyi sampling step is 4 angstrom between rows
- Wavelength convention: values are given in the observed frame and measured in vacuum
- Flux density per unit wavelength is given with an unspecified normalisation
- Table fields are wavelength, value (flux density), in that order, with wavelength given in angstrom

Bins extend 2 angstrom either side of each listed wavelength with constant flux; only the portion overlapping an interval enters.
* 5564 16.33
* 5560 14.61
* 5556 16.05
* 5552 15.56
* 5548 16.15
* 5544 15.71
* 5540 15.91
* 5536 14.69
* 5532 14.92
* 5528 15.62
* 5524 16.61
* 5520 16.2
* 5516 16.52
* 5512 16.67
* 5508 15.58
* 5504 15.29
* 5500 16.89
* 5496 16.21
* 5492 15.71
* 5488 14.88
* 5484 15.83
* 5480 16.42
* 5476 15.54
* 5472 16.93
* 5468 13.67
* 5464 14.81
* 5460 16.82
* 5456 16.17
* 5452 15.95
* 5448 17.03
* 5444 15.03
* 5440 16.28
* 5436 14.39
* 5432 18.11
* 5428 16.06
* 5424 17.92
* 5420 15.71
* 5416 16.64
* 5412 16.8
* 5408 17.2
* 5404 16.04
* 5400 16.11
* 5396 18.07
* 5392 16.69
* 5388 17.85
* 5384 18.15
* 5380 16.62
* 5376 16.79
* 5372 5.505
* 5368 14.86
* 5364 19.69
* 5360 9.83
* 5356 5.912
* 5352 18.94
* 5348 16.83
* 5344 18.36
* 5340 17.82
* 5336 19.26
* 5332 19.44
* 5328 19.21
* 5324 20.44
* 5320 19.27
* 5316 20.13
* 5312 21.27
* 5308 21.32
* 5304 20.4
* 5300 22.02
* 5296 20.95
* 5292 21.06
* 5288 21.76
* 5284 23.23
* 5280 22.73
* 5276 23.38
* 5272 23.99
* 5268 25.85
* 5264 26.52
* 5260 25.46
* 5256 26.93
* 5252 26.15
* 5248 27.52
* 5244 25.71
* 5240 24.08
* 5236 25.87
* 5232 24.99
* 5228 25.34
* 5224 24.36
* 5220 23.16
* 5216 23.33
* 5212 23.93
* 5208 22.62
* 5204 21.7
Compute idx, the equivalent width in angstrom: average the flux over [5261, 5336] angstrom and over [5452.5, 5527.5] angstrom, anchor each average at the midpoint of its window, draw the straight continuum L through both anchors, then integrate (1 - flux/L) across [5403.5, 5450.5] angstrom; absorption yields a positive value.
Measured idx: 3.7 angstrom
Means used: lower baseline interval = 21.8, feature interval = 16.4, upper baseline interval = 15.9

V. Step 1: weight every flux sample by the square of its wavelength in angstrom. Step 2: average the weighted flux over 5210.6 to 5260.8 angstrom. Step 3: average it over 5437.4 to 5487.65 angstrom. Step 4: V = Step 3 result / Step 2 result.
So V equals 0.68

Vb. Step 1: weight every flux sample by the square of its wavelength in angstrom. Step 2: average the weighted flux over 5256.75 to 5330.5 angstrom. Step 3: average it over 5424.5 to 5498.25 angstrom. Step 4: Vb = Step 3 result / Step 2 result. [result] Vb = 0.8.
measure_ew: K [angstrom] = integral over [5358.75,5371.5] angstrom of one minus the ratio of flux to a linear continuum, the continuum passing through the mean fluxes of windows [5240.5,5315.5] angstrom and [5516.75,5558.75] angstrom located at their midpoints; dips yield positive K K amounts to 4.2 angstrom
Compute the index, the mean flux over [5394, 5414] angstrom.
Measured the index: 16.8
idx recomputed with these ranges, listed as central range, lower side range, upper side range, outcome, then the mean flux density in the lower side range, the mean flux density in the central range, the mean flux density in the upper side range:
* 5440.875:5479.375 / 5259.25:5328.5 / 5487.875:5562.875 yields 3.91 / 22.2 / 15.8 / 15.8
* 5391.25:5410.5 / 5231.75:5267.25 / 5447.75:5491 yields 2.15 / 26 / 16.8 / 15.8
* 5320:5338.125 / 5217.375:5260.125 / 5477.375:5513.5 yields 2.07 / 25.4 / 19.5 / 15.9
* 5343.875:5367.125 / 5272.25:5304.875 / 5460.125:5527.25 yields 6.29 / 22.1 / 14.6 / 15.9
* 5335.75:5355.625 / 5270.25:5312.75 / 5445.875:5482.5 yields 2.95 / 22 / 17.1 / 15.9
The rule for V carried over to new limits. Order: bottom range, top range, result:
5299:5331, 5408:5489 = 0.83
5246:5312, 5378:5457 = 0.74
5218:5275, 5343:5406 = 0.63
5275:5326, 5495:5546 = 0.81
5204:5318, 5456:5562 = 0.73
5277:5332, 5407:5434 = 0.84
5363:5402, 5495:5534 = 1.06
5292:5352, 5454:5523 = 0.86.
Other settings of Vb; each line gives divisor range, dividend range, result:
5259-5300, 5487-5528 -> 0.75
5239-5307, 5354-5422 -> 0.66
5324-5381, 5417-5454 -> 1.06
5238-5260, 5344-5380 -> 0.56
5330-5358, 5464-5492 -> 0.98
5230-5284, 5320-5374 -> 0.65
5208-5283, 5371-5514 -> 0.70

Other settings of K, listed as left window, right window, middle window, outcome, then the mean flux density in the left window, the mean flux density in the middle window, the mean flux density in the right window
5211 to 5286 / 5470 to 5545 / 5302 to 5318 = 1.39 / 24.9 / 20.8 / 15.9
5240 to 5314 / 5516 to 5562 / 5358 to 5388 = 8.69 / 23.7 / 14.7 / 15.7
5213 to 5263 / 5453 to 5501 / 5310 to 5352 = 4.65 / 25.2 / 19.2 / 15.8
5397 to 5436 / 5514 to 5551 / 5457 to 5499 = 1.24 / 16.6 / 15.7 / 15.8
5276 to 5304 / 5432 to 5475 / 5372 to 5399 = 2.79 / 21.9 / 16.4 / 15.8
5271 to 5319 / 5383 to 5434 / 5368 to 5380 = 3.74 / 21.8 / 12.7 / 17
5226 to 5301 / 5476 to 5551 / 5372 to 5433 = 9.45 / 24.4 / 16.6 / 15.9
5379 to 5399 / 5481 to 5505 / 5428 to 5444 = 0.62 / 17.5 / 16.1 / 15.8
